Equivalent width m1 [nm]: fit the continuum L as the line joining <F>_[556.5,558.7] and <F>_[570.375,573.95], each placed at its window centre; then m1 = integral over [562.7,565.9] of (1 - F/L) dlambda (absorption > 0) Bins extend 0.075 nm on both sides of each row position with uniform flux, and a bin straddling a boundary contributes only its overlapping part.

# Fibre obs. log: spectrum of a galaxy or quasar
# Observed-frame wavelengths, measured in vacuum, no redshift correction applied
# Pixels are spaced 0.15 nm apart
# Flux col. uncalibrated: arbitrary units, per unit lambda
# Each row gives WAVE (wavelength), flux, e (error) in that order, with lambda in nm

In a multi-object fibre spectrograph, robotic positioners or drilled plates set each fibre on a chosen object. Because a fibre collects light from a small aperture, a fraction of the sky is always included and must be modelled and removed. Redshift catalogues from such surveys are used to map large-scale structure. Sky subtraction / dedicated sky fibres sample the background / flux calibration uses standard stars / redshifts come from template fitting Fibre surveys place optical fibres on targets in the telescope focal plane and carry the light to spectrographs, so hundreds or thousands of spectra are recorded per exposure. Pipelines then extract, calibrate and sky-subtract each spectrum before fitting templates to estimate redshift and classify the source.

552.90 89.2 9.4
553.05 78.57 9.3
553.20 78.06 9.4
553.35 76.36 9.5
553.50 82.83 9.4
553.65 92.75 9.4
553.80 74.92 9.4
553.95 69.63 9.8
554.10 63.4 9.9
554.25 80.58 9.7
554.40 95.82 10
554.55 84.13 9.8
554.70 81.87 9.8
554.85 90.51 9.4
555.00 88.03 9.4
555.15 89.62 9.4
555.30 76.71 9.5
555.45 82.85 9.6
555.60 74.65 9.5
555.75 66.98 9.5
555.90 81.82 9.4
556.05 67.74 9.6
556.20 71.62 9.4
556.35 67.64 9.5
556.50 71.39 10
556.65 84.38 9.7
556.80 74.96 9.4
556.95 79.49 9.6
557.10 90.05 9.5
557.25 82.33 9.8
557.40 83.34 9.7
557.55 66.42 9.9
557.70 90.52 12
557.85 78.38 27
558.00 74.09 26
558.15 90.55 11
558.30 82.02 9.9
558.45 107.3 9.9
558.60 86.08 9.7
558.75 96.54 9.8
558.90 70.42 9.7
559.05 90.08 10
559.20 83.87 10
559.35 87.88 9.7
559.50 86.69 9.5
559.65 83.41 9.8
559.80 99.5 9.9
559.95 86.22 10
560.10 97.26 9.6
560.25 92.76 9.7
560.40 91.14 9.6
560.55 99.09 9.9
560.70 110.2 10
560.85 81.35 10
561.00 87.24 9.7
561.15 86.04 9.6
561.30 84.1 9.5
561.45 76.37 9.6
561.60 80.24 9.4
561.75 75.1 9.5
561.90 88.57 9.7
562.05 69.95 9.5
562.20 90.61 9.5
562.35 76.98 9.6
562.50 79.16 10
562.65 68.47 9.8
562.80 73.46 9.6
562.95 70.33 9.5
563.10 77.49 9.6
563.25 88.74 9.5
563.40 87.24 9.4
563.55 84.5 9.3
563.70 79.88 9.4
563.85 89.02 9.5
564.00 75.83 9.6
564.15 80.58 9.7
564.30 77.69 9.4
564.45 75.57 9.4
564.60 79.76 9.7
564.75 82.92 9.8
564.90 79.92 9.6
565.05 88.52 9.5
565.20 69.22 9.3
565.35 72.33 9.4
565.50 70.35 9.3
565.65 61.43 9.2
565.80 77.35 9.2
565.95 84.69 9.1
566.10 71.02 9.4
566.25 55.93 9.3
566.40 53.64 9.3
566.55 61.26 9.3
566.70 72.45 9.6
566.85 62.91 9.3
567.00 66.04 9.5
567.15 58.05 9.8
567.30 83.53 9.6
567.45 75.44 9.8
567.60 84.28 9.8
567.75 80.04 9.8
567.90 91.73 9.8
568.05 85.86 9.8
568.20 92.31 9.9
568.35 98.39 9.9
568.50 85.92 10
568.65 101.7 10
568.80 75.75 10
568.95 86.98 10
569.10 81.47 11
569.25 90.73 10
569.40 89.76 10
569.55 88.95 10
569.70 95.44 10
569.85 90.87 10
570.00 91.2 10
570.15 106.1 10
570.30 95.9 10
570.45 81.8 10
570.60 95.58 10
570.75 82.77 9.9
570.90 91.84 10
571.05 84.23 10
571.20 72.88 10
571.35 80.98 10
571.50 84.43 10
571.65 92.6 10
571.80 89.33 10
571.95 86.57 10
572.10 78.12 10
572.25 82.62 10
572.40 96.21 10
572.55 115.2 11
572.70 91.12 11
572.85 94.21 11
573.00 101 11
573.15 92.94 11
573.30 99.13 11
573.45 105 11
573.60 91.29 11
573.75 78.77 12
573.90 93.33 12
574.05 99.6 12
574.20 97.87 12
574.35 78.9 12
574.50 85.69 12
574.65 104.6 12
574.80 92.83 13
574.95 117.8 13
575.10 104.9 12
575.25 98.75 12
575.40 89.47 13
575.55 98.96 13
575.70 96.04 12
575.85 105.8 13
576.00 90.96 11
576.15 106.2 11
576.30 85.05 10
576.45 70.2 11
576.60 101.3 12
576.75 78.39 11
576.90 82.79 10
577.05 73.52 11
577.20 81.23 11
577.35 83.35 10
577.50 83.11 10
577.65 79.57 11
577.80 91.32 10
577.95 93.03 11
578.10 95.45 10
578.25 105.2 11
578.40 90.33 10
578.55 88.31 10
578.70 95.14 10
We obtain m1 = 0.30 nm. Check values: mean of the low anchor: 83.3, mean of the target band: 78.2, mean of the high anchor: 90.1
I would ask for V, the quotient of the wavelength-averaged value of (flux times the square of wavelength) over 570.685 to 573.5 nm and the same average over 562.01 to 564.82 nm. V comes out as 1.17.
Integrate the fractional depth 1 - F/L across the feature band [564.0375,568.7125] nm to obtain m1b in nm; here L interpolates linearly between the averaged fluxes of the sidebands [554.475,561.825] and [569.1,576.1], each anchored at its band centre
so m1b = 0.645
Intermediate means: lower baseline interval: 83.9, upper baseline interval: 92.8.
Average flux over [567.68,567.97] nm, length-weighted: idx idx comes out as 85.9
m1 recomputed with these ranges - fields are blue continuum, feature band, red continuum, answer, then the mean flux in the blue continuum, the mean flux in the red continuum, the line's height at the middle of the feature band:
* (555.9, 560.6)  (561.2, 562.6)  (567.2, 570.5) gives 0.093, 84.2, 88.6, 85.7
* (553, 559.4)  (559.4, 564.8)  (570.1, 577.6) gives 0.046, 81.1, 91.3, 84.5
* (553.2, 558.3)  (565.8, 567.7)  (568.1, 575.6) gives 0.399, 79.6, 92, 88.1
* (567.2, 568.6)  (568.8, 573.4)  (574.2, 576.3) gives 0.041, 86.2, 97.3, 91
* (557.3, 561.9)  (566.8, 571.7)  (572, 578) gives 0.244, 86.8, 92.2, 90.2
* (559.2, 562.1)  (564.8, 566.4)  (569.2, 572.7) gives 0.294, 87.6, 89.8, 88.6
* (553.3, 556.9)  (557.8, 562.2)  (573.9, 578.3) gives -0.279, 78.8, 92.1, 81.9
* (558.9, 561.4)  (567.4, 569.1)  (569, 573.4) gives 0.061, 89.7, 90.5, 90.3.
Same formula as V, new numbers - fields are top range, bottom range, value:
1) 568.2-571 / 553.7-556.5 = 1.22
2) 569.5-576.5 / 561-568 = 1.25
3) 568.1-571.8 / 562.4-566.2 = 1.17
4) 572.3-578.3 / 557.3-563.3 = 1.16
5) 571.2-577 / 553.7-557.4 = 1.25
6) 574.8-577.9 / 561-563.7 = 1.19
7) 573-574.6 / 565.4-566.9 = 1.42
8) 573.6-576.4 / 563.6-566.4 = 1.31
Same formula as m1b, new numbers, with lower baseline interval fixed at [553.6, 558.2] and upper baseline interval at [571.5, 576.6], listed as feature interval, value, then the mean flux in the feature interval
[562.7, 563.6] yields 0.058 nm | 79.8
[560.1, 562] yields -0.096 nm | 87.8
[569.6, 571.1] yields -0.007 nm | 91.7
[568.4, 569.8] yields 0.023 nm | 88.7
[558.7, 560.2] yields -0.105 nm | 88.1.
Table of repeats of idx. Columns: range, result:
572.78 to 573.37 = 96.8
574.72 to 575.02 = 105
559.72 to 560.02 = 92.8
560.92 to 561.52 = 83.5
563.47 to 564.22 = 82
